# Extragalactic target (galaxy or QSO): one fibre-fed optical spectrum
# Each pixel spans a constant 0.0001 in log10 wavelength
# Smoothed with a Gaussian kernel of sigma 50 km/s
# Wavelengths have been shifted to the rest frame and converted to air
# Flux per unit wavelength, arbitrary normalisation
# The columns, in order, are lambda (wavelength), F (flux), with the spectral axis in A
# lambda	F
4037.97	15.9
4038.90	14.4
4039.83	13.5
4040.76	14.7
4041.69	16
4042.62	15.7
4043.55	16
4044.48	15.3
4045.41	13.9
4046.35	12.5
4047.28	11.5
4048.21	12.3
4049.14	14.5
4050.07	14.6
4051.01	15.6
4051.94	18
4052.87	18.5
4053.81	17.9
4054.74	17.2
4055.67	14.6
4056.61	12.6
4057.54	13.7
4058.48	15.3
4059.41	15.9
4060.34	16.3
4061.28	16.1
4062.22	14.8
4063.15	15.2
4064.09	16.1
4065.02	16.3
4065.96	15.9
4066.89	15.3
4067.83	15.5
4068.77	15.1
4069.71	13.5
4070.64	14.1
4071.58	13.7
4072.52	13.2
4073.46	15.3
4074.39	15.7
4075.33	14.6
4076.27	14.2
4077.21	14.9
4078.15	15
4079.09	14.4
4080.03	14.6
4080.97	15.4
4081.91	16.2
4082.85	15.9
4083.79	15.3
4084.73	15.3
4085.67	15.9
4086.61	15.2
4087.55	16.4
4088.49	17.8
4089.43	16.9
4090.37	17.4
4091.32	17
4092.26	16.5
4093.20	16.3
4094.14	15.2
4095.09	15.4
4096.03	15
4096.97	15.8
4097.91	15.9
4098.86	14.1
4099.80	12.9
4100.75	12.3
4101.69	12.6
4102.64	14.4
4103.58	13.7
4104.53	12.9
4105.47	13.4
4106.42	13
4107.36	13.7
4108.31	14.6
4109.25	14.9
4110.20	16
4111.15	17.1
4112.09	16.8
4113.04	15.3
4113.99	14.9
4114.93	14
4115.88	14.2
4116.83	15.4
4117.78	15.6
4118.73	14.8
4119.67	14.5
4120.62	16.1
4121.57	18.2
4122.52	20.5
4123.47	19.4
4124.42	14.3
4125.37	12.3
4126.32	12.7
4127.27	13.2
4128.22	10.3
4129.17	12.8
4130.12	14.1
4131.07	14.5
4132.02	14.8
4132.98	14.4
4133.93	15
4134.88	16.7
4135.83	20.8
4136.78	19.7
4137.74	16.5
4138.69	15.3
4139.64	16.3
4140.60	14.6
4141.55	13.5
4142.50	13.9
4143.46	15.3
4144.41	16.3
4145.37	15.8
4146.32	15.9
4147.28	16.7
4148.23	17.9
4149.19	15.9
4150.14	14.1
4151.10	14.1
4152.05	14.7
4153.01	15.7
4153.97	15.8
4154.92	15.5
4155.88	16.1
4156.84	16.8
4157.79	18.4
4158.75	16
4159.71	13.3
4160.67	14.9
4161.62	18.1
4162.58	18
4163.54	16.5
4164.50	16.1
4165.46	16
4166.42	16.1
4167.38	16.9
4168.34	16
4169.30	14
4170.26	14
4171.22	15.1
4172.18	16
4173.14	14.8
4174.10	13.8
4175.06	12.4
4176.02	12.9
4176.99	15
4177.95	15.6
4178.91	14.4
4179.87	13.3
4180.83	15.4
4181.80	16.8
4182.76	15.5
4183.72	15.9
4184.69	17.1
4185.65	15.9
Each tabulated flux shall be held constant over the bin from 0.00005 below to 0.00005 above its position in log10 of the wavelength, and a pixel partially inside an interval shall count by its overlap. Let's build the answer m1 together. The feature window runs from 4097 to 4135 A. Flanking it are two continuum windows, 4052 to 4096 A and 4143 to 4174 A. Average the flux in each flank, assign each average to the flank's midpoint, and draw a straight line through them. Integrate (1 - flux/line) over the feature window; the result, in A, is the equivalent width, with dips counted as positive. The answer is 2.5 A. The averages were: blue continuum 15.5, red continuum 15.8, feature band 14.7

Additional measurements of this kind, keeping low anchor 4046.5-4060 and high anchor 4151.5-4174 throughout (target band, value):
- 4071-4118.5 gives 1.06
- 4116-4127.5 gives -0.02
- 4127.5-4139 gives 0.20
